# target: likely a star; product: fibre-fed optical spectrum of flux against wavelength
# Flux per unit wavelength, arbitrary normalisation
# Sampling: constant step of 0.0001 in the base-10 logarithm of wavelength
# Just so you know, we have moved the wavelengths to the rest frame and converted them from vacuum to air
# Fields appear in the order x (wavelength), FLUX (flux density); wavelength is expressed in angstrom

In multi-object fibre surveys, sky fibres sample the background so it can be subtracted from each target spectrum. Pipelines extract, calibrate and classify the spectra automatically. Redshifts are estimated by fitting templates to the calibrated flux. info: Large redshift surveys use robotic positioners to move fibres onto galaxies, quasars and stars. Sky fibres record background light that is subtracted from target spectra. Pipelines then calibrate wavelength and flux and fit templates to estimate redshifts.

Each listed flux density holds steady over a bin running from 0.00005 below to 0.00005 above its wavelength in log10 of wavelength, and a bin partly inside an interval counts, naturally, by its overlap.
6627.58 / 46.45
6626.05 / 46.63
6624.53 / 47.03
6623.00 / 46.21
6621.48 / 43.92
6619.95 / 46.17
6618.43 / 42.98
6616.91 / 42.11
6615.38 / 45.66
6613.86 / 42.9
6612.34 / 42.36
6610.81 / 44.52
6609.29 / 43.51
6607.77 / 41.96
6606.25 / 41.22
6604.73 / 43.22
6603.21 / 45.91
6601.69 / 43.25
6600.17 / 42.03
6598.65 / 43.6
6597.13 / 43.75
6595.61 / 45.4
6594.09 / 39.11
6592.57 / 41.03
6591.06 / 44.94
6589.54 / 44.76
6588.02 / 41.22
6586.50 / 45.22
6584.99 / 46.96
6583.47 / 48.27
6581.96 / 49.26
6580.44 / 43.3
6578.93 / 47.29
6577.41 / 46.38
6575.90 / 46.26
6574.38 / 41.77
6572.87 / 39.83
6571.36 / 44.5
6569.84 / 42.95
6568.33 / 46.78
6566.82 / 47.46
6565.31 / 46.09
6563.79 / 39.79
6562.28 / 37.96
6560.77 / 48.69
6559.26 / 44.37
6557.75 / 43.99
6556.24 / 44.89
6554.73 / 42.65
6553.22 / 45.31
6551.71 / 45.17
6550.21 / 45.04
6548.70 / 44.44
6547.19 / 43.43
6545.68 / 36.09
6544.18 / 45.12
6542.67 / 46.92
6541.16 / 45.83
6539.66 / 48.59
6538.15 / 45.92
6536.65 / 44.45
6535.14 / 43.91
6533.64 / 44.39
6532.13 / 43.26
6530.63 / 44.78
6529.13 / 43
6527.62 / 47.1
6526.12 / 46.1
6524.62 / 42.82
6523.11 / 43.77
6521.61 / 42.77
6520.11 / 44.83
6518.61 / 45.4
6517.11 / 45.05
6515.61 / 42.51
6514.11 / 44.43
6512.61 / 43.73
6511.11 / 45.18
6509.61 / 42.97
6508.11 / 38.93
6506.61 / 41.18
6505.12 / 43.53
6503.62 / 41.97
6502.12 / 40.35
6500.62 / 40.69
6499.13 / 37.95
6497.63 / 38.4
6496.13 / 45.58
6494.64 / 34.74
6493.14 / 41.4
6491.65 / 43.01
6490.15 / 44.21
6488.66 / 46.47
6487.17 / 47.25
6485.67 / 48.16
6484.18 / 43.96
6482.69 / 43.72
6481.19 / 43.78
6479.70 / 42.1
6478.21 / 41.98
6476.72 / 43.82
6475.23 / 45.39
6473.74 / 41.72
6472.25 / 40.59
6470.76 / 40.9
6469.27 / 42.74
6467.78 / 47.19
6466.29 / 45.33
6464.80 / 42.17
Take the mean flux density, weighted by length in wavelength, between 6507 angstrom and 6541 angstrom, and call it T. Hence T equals 44.3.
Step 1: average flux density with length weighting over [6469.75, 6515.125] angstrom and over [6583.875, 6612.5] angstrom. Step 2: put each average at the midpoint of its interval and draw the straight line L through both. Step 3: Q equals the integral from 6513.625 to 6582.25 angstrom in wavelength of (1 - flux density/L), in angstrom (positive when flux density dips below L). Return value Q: -2.2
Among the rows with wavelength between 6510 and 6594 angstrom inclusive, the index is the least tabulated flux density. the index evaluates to 36.09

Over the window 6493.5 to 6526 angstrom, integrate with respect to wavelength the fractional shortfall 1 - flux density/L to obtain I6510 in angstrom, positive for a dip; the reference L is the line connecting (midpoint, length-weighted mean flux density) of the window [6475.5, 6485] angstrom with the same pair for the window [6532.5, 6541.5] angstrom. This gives 1.6 angstrom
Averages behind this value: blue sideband 43.4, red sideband 45.4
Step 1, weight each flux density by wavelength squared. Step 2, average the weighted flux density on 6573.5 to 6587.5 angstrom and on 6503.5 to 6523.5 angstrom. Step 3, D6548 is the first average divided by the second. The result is 1.08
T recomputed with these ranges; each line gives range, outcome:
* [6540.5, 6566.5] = 43.9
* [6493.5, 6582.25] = 43.7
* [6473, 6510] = 42.5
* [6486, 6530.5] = 43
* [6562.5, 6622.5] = 44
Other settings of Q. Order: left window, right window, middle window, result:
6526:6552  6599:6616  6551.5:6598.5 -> -0.4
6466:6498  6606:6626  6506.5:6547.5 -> -0.5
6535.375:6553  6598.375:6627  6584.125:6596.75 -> 0.2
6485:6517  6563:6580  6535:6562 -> -0.5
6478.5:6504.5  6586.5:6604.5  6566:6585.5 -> -1.1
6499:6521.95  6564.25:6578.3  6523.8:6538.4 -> -0.4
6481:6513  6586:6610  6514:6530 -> -0.6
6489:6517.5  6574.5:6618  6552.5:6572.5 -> -0.4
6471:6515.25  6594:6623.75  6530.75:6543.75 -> -0.7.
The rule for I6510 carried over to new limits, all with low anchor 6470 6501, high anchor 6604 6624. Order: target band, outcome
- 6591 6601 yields 0.19 angstrom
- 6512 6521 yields -0.29 angstrom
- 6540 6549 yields -0.15 angstrom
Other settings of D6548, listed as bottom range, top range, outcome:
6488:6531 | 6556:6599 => 1.06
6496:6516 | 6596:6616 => 1.07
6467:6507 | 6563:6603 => 1.07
